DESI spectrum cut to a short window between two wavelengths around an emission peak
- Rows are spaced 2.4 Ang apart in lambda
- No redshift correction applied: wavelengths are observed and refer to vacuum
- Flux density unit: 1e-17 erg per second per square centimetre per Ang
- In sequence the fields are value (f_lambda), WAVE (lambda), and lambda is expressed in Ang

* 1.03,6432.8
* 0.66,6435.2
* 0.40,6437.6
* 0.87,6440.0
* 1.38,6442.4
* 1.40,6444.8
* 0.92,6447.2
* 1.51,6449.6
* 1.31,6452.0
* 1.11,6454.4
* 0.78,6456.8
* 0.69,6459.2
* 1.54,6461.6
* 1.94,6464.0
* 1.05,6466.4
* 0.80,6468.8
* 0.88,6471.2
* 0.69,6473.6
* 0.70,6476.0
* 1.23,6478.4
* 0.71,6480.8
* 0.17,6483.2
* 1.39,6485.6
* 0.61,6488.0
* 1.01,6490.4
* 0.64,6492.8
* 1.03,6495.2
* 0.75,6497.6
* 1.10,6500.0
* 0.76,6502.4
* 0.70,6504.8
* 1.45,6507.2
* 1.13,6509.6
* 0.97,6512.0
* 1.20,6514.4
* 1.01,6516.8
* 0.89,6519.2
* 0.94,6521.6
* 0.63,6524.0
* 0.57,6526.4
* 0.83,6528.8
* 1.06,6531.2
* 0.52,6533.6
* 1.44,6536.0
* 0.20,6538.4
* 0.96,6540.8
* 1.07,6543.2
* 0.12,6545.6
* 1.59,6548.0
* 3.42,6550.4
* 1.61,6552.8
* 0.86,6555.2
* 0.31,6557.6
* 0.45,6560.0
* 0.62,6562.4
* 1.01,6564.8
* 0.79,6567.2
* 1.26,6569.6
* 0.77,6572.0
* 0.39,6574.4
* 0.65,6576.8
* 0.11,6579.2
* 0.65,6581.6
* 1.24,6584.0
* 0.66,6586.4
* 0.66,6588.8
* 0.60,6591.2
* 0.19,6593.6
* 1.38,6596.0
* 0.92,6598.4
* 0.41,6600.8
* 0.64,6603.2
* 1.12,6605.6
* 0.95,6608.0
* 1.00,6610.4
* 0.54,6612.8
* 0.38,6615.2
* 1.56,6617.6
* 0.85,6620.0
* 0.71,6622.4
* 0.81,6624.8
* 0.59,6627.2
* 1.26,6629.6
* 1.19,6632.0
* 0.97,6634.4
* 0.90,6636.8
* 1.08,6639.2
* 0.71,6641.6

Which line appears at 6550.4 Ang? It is H-beta 4861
